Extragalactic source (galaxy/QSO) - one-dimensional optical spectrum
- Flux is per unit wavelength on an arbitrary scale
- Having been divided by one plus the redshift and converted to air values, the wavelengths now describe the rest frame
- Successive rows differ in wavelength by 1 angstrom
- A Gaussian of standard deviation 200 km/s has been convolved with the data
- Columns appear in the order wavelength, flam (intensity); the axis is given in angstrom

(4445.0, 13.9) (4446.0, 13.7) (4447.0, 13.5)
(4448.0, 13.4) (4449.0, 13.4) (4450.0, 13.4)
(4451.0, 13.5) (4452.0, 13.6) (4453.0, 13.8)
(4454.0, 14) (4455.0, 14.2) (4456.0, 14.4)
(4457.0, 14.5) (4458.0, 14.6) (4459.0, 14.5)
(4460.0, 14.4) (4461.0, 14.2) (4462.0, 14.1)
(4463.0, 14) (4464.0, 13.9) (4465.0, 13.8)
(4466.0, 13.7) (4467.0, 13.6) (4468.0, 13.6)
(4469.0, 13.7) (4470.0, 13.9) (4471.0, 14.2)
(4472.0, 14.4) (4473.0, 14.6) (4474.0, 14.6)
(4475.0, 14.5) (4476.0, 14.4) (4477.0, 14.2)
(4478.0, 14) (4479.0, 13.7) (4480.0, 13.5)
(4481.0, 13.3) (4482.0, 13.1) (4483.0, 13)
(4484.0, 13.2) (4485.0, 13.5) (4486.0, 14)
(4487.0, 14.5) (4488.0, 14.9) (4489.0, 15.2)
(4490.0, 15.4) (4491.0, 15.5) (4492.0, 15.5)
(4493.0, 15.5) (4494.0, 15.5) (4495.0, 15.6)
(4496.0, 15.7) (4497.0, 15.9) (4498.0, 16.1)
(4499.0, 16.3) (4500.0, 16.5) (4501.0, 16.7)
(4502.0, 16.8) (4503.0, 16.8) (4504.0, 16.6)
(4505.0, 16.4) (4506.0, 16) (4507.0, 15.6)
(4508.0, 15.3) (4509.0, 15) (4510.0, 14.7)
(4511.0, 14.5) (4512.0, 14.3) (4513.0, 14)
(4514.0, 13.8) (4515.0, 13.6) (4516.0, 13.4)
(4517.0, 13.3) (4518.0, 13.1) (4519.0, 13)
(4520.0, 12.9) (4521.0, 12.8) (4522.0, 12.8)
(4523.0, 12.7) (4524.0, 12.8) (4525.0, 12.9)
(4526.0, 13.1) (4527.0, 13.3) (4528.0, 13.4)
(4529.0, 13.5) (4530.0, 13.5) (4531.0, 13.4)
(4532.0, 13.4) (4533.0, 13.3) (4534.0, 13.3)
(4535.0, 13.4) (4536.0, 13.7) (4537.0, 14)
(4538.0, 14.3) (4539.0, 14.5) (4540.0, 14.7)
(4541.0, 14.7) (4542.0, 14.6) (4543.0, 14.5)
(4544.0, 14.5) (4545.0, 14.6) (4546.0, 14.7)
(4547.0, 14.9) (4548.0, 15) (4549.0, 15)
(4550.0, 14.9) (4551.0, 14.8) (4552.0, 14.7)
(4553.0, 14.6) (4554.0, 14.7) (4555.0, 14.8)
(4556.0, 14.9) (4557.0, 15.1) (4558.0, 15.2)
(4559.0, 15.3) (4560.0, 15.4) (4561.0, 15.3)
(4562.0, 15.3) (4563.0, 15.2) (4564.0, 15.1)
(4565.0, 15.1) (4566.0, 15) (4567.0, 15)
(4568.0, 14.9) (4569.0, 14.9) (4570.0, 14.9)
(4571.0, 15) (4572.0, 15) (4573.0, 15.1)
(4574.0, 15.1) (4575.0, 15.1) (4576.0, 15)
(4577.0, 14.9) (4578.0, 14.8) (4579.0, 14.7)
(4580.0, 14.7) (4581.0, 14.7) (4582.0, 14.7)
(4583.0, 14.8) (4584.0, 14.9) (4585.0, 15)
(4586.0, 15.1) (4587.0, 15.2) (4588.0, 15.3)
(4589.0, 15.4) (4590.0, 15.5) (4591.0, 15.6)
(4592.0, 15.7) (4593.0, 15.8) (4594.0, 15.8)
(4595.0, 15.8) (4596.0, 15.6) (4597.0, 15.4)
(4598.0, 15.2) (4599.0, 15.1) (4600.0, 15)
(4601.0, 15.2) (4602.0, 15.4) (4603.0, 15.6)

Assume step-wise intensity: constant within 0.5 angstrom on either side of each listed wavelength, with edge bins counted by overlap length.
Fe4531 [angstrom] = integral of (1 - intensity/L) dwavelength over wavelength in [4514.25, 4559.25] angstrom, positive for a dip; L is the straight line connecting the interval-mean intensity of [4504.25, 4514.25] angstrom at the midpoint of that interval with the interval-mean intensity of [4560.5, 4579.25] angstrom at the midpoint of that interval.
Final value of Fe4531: 3.1 angstrom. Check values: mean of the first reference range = 15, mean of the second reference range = 15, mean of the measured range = 14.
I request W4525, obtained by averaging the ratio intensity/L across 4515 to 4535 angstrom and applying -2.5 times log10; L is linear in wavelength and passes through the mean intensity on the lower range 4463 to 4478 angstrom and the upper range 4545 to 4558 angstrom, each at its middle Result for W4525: 0.11 mag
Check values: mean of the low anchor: 14.1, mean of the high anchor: 14.8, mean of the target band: 13.2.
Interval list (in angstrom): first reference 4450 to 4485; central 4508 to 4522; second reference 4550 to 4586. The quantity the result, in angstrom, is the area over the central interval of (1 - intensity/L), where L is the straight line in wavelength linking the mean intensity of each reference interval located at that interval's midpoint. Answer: 0.66 angstrom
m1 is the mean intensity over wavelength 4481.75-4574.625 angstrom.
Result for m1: 14.6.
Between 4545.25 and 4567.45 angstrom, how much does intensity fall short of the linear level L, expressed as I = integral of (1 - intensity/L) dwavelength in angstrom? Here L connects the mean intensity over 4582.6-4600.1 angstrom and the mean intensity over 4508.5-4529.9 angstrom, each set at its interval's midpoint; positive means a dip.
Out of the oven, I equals -0.85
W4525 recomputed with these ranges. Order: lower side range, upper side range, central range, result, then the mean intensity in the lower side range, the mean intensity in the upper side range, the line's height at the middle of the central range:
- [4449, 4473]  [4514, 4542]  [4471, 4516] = -0.09 mag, 14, 13.5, 13.7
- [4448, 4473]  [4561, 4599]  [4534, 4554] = 0.02 mag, 14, 15.1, 14.8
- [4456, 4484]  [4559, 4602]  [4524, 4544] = 0.07 mag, 14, 15.2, 14.7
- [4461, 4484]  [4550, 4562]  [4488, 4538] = -0.01 mag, 13.9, 15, 14.4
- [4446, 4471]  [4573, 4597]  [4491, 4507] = -0.13 mag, 13.9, 15.2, 14.3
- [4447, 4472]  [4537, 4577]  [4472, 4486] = 0.02 mag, 13.9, 14.9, 14.1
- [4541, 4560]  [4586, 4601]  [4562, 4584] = 0.01 mag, 14.8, 15.4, 15.1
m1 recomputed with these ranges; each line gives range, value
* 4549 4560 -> 14.9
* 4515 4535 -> 13.2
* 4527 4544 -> 13.9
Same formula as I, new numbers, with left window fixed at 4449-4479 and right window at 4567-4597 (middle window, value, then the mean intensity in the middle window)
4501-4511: -1.0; 15.9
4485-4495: -0.5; 15.1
